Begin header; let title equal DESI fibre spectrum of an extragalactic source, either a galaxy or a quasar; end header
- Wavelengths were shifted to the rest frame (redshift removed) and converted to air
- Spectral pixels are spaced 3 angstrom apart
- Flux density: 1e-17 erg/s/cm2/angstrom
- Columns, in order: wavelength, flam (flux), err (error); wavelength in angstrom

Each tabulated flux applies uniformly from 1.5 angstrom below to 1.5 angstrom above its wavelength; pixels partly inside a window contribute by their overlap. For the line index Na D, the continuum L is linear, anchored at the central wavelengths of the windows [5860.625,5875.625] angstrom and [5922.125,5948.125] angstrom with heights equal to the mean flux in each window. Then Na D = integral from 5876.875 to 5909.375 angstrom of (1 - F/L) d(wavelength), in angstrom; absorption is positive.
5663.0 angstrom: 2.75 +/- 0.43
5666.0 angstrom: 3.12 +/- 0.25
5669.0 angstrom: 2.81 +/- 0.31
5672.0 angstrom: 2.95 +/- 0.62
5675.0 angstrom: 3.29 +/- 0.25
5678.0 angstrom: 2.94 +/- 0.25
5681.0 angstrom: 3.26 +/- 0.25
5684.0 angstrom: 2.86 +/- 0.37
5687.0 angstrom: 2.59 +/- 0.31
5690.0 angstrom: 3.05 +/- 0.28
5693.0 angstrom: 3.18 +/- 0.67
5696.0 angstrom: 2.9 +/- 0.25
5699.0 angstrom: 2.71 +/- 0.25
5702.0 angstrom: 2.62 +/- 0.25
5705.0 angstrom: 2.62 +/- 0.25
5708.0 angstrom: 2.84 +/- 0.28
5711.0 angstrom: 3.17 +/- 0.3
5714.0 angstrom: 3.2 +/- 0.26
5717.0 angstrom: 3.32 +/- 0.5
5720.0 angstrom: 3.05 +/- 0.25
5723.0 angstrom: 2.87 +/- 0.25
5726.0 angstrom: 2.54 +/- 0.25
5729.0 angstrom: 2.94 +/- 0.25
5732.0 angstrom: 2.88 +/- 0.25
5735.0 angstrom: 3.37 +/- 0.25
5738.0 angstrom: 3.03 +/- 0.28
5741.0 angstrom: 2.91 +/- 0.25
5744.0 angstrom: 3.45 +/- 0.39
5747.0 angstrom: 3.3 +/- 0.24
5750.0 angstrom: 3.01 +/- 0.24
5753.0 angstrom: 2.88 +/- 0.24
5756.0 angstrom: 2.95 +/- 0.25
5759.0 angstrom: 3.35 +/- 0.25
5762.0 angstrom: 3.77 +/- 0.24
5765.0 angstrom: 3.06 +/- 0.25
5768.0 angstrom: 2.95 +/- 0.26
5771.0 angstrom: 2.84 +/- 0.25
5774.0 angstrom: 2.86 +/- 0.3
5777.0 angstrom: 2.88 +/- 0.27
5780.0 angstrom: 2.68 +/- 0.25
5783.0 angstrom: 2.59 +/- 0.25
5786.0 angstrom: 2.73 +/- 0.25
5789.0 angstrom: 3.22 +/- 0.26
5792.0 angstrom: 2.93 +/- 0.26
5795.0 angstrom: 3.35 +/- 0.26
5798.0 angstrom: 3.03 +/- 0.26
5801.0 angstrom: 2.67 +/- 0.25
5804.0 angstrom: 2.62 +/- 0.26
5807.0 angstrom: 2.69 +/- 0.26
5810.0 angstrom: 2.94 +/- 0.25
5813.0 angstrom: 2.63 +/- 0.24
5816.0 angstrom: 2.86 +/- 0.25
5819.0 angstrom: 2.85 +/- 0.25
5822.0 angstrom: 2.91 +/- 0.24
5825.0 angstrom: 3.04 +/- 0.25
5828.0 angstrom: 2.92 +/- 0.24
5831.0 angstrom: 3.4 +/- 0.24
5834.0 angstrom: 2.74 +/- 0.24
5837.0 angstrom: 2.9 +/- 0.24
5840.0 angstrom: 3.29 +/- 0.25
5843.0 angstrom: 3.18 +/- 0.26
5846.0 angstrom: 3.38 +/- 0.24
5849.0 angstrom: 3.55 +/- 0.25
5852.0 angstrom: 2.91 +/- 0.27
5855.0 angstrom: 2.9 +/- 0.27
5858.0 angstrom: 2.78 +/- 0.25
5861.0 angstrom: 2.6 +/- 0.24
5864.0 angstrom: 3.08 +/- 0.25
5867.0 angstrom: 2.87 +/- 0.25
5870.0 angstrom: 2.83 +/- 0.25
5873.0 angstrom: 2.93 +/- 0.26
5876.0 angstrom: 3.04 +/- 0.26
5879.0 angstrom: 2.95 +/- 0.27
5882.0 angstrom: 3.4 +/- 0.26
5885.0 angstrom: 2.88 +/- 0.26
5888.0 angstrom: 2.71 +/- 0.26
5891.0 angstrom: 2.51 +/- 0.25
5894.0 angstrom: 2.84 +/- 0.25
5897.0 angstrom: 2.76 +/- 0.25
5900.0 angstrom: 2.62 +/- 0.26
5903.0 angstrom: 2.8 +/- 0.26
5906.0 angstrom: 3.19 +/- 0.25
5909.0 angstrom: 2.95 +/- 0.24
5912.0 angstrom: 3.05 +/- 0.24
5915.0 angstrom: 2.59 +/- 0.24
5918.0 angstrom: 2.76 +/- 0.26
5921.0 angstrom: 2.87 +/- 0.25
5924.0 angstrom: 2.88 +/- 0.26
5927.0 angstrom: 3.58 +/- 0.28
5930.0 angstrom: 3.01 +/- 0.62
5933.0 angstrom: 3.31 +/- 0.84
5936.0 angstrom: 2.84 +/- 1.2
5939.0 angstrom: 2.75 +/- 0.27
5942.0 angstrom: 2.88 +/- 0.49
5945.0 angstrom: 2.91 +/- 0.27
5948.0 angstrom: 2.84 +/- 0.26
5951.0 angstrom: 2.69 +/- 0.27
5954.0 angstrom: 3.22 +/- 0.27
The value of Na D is 0.7 angstrom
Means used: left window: 2.9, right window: 3.01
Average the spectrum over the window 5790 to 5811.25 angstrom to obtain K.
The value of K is 2.9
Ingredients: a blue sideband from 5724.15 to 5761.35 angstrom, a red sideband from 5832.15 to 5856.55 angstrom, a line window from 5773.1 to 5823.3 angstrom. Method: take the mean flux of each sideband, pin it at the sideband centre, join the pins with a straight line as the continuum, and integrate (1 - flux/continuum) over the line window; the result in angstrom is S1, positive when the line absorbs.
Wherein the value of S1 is 3.91 angstrom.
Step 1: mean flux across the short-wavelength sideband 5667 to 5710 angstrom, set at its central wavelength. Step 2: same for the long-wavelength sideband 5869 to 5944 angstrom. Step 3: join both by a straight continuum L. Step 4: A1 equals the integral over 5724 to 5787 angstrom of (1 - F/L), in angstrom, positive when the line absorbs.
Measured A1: -1.9 angstrom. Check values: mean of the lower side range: 2.91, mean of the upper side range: 2.92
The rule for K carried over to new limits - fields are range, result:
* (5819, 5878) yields 3.01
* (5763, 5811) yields 2.89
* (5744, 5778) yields 3.1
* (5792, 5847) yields 2.96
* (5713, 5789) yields 3.02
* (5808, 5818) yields 2.81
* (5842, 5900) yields 2.94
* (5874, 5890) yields 2.98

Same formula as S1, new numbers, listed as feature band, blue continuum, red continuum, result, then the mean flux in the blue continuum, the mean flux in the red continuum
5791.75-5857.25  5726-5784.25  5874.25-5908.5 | -0.7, 3.03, 2.88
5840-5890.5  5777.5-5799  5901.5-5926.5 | -1.4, 2.93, 2.91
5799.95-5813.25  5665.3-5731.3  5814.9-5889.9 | 1.2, 2.94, 2.99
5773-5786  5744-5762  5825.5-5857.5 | 1.7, 3.18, 3.1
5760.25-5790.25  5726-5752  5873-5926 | 0.7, 3.07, 2.88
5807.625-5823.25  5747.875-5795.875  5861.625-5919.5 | 0.7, 3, 2.88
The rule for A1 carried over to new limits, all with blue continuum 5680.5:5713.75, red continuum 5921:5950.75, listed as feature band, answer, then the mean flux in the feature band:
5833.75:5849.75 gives -1.3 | 3.19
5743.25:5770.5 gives -2.4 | 3.17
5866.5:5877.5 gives 0.1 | 2.92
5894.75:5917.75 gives 1.0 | 2.85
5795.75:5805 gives 0.3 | 2.83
